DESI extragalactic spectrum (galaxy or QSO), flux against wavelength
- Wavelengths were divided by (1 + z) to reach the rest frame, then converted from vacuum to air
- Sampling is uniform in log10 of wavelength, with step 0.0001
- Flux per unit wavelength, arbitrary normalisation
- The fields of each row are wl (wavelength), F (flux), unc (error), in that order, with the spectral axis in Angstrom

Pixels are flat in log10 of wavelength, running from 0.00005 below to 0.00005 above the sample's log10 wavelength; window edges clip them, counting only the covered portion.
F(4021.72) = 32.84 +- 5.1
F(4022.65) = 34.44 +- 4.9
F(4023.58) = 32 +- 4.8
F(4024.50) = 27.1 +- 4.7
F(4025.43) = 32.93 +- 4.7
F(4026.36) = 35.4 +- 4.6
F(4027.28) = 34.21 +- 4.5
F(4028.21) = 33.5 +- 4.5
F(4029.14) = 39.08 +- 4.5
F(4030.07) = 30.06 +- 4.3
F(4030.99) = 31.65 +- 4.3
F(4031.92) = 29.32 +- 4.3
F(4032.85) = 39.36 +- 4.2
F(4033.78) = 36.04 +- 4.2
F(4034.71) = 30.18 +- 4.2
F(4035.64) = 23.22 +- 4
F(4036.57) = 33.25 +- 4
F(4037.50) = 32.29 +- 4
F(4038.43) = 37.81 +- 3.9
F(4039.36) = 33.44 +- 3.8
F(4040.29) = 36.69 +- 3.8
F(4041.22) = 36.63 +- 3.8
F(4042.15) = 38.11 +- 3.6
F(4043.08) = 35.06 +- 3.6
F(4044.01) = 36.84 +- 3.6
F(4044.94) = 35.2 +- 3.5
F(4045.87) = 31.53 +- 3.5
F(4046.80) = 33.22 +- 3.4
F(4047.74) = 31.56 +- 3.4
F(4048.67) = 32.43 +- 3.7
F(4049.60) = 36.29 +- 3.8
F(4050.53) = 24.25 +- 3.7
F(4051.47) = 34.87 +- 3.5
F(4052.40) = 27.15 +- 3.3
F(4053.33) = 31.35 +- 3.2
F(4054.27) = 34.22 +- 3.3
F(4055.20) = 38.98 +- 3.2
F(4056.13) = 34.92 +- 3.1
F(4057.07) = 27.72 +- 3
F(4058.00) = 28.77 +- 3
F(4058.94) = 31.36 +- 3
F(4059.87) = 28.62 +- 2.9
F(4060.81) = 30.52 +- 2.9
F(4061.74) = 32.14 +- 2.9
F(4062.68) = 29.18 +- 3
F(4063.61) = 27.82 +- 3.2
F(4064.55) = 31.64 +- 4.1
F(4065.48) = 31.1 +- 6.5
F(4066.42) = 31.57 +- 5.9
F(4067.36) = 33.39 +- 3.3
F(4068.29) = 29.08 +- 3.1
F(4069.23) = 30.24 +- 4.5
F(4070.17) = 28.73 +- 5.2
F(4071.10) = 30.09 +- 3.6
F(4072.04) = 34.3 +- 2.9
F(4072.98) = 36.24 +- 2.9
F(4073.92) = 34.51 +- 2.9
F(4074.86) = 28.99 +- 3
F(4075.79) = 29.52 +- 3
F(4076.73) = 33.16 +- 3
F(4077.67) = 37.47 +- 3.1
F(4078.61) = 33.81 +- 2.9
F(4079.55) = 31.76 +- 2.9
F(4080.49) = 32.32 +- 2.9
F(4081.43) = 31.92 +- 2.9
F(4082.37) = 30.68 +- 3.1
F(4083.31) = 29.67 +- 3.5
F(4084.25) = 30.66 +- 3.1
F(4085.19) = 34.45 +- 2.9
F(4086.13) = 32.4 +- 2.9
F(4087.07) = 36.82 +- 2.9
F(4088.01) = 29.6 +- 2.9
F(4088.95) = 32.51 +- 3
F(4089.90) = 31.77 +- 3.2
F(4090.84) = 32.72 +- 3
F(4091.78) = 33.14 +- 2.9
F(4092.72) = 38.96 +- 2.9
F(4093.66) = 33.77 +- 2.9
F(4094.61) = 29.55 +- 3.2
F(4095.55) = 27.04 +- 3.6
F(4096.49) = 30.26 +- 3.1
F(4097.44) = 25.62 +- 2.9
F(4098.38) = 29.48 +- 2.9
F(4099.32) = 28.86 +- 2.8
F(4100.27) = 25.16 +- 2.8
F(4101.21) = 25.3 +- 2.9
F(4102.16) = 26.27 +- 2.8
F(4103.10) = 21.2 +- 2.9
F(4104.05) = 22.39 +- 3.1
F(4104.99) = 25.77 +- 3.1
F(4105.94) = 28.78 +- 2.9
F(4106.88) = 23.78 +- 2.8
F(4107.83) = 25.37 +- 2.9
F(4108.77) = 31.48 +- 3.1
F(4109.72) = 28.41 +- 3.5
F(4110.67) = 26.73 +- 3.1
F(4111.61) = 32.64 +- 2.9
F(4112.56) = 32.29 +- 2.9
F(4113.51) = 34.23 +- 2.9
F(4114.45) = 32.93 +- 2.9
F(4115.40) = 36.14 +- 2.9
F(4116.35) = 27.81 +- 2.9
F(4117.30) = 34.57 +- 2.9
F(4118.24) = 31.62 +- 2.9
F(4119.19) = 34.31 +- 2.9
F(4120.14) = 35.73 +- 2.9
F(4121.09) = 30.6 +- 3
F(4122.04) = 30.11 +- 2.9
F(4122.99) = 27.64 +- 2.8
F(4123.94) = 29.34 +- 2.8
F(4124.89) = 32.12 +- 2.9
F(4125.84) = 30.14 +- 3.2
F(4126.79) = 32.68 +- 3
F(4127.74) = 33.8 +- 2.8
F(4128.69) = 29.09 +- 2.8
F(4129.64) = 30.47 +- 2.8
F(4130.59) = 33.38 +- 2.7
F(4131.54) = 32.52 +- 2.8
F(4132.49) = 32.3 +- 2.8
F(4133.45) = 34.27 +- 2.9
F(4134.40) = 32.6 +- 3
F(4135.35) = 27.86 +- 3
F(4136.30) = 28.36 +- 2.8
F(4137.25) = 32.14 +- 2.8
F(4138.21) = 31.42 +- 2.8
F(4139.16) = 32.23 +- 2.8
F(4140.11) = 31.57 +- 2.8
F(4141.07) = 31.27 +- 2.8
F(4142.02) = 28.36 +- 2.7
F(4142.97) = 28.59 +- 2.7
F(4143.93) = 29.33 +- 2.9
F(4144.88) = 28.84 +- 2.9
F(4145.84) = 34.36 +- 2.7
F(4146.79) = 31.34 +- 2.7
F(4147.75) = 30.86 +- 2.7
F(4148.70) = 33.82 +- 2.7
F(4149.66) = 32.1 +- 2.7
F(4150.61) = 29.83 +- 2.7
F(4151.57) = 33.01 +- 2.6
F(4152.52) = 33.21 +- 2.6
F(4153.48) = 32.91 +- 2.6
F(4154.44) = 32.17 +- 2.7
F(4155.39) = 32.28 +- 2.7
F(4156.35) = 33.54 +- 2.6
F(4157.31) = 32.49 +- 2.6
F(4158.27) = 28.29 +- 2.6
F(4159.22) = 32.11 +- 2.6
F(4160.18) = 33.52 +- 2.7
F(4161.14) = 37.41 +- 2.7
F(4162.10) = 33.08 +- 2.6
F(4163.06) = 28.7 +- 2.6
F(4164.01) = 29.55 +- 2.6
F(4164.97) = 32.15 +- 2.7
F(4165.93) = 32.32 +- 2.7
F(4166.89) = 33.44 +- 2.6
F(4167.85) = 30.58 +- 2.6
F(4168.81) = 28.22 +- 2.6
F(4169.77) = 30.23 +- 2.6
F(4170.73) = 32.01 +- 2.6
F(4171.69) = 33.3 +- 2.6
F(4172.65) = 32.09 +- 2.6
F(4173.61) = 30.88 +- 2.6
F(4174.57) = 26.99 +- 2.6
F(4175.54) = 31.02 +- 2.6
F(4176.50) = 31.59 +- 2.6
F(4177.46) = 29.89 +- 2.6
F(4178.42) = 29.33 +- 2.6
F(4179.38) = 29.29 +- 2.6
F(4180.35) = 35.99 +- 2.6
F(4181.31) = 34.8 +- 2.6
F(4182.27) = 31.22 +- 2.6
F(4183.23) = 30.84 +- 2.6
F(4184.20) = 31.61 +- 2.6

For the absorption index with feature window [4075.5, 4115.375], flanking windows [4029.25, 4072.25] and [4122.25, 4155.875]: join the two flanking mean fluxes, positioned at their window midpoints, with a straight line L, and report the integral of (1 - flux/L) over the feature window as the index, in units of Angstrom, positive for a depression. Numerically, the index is 1.8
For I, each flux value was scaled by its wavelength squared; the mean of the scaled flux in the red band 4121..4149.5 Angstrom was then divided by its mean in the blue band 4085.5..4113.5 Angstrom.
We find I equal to 1.1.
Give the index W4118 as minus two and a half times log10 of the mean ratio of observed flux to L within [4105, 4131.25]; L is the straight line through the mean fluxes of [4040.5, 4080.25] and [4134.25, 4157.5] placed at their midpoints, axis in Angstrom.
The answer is 0.03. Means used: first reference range 32.3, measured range 30.9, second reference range 31.4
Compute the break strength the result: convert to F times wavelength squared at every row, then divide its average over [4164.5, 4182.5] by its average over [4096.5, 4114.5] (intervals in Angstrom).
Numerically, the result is 1.2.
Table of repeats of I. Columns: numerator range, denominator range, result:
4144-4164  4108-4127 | 1.04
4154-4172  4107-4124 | 1.05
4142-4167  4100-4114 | 1.19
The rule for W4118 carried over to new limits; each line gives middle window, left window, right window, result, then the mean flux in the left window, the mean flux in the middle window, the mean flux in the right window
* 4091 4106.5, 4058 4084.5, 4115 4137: 0.117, 31.4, 28.3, 31.6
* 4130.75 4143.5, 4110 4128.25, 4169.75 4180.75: 0.017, 31.8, 31.1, 31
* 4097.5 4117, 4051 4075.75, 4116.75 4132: 0.123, 31.4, 28.3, 31.7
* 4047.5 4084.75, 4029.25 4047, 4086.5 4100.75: 0.028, 33.8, 31.6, 31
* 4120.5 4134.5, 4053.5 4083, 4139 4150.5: -0.008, 31.7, 31.4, 31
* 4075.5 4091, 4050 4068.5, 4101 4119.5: -0.081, 31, 32.4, 29.1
